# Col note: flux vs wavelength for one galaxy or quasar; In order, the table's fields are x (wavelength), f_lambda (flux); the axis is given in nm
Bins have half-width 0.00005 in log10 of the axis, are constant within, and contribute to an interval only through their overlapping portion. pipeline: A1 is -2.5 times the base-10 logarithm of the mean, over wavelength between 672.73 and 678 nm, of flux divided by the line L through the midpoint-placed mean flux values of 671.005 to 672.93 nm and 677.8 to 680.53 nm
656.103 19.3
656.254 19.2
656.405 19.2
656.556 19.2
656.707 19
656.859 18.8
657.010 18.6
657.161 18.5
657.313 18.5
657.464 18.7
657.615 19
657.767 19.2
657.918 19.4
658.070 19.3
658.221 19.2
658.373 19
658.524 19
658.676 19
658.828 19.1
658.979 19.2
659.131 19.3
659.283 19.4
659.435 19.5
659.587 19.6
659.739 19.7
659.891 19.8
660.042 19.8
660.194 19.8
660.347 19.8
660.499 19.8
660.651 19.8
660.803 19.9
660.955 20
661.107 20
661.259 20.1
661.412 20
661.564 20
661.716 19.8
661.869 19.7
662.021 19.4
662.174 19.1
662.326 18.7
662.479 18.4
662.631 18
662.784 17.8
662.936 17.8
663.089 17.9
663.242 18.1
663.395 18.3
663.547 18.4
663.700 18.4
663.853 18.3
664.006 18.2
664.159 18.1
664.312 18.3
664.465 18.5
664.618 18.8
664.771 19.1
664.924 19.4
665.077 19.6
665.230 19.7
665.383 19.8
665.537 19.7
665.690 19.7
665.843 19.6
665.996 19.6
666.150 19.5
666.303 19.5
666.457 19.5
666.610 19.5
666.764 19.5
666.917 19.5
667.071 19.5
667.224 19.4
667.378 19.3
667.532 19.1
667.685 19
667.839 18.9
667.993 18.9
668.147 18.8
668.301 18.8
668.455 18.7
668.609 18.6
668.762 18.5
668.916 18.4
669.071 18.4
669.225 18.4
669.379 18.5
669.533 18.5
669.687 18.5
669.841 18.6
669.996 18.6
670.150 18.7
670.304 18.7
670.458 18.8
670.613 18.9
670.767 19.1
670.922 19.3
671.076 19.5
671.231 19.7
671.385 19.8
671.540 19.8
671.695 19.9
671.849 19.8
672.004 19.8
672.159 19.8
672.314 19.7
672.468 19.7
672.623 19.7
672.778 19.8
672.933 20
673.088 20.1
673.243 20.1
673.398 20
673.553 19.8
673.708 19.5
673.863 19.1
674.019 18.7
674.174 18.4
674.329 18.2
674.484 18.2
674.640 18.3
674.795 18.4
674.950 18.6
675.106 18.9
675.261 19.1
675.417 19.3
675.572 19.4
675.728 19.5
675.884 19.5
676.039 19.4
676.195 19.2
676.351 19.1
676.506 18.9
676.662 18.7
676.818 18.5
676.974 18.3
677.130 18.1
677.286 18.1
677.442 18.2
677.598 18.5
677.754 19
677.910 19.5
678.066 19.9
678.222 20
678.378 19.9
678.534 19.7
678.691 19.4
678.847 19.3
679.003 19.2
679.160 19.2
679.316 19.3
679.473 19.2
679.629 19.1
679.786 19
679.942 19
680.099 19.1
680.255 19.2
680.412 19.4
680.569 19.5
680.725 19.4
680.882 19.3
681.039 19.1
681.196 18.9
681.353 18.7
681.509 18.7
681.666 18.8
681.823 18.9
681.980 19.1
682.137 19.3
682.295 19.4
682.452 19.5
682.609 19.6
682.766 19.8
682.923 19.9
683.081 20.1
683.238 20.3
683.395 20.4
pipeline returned 0.03 mag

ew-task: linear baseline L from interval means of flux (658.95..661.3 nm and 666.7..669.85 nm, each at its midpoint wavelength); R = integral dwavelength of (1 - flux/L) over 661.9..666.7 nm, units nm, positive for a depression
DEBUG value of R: 0.10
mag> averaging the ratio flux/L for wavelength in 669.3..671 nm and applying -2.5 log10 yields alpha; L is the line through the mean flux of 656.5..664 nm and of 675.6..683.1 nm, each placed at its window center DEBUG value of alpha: 0.02 mag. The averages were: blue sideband 19.1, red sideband 19.2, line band 18.8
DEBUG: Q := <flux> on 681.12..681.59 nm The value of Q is 18.8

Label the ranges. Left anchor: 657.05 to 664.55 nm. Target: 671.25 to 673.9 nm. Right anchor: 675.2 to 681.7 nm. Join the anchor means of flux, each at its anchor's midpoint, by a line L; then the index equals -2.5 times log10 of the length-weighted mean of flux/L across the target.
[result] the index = -0.039 mag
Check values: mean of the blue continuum 19.1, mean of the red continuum 19.1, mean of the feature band 19.8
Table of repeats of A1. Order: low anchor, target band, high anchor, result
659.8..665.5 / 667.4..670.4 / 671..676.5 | 0.03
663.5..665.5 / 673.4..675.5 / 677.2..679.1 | 0.01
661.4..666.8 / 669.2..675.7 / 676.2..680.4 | -0.01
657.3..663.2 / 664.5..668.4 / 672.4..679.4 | -0.01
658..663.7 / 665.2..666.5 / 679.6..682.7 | -0.02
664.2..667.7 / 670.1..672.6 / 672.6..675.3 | -0.01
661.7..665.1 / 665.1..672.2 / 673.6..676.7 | -0.03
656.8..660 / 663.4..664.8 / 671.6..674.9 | 0.05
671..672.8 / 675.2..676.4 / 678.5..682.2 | 0.01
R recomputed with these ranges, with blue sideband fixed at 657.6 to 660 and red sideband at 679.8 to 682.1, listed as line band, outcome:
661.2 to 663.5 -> 0.05 nm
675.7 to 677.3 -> 0.02 nm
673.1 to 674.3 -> -0.01 nm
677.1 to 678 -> 0.02 nm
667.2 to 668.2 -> 0.01 nm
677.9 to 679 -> -0.03 nm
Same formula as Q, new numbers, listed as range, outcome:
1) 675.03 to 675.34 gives 19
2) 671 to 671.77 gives 19.7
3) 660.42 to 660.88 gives 19.9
